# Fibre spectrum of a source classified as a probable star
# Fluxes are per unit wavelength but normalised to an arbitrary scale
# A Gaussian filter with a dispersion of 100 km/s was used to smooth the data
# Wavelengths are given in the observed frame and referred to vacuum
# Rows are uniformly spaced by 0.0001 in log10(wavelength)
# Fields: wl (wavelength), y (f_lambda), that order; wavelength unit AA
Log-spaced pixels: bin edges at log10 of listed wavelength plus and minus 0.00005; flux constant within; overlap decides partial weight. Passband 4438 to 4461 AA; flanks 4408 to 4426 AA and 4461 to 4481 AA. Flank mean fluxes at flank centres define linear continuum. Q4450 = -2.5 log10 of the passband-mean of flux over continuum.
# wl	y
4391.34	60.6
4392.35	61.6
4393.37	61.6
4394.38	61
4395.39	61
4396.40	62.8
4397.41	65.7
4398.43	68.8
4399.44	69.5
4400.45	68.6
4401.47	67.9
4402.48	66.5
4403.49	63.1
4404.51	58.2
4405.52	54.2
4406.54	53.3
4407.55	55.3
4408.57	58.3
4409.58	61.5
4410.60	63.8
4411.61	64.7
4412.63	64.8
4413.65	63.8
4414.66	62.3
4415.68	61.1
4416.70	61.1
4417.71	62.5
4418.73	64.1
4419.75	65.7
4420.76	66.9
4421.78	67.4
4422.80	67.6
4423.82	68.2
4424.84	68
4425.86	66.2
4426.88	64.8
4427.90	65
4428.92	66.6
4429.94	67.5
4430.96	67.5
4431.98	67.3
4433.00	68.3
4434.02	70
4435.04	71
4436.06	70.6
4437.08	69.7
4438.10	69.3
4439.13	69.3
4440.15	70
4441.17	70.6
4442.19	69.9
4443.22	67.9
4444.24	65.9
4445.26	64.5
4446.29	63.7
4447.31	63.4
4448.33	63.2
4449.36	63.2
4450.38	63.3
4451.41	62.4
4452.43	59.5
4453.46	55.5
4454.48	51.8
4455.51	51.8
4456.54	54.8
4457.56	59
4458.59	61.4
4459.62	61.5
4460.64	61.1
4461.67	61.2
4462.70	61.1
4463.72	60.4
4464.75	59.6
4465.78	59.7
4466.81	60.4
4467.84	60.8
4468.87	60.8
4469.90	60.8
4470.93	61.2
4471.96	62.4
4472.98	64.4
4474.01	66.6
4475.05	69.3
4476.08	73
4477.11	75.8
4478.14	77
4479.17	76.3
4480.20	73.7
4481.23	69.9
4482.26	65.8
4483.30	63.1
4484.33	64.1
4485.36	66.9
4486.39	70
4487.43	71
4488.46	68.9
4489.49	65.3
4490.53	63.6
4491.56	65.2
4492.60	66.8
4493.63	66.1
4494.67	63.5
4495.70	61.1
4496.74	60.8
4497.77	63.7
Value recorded 0.041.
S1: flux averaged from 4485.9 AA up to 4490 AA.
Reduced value 68.8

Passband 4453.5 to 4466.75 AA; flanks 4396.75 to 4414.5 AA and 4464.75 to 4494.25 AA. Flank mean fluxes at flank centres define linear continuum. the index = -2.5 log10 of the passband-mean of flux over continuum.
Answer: 0.12 mag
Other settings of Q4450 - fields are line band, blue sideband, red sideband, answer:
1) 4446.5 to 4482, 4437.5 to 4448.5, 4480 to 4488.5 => 0.07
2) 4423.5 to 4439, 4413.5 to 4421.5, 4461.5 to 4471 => -0.09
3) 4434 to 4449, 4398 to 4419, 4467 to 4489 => -0.05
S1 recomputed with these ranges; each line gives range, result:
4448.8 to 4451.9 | 62.8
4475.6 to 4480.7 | 75.2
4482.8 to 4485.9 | 64.9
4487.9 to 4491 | 66.1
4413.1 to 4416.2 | 62.3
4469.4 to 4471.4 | 61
